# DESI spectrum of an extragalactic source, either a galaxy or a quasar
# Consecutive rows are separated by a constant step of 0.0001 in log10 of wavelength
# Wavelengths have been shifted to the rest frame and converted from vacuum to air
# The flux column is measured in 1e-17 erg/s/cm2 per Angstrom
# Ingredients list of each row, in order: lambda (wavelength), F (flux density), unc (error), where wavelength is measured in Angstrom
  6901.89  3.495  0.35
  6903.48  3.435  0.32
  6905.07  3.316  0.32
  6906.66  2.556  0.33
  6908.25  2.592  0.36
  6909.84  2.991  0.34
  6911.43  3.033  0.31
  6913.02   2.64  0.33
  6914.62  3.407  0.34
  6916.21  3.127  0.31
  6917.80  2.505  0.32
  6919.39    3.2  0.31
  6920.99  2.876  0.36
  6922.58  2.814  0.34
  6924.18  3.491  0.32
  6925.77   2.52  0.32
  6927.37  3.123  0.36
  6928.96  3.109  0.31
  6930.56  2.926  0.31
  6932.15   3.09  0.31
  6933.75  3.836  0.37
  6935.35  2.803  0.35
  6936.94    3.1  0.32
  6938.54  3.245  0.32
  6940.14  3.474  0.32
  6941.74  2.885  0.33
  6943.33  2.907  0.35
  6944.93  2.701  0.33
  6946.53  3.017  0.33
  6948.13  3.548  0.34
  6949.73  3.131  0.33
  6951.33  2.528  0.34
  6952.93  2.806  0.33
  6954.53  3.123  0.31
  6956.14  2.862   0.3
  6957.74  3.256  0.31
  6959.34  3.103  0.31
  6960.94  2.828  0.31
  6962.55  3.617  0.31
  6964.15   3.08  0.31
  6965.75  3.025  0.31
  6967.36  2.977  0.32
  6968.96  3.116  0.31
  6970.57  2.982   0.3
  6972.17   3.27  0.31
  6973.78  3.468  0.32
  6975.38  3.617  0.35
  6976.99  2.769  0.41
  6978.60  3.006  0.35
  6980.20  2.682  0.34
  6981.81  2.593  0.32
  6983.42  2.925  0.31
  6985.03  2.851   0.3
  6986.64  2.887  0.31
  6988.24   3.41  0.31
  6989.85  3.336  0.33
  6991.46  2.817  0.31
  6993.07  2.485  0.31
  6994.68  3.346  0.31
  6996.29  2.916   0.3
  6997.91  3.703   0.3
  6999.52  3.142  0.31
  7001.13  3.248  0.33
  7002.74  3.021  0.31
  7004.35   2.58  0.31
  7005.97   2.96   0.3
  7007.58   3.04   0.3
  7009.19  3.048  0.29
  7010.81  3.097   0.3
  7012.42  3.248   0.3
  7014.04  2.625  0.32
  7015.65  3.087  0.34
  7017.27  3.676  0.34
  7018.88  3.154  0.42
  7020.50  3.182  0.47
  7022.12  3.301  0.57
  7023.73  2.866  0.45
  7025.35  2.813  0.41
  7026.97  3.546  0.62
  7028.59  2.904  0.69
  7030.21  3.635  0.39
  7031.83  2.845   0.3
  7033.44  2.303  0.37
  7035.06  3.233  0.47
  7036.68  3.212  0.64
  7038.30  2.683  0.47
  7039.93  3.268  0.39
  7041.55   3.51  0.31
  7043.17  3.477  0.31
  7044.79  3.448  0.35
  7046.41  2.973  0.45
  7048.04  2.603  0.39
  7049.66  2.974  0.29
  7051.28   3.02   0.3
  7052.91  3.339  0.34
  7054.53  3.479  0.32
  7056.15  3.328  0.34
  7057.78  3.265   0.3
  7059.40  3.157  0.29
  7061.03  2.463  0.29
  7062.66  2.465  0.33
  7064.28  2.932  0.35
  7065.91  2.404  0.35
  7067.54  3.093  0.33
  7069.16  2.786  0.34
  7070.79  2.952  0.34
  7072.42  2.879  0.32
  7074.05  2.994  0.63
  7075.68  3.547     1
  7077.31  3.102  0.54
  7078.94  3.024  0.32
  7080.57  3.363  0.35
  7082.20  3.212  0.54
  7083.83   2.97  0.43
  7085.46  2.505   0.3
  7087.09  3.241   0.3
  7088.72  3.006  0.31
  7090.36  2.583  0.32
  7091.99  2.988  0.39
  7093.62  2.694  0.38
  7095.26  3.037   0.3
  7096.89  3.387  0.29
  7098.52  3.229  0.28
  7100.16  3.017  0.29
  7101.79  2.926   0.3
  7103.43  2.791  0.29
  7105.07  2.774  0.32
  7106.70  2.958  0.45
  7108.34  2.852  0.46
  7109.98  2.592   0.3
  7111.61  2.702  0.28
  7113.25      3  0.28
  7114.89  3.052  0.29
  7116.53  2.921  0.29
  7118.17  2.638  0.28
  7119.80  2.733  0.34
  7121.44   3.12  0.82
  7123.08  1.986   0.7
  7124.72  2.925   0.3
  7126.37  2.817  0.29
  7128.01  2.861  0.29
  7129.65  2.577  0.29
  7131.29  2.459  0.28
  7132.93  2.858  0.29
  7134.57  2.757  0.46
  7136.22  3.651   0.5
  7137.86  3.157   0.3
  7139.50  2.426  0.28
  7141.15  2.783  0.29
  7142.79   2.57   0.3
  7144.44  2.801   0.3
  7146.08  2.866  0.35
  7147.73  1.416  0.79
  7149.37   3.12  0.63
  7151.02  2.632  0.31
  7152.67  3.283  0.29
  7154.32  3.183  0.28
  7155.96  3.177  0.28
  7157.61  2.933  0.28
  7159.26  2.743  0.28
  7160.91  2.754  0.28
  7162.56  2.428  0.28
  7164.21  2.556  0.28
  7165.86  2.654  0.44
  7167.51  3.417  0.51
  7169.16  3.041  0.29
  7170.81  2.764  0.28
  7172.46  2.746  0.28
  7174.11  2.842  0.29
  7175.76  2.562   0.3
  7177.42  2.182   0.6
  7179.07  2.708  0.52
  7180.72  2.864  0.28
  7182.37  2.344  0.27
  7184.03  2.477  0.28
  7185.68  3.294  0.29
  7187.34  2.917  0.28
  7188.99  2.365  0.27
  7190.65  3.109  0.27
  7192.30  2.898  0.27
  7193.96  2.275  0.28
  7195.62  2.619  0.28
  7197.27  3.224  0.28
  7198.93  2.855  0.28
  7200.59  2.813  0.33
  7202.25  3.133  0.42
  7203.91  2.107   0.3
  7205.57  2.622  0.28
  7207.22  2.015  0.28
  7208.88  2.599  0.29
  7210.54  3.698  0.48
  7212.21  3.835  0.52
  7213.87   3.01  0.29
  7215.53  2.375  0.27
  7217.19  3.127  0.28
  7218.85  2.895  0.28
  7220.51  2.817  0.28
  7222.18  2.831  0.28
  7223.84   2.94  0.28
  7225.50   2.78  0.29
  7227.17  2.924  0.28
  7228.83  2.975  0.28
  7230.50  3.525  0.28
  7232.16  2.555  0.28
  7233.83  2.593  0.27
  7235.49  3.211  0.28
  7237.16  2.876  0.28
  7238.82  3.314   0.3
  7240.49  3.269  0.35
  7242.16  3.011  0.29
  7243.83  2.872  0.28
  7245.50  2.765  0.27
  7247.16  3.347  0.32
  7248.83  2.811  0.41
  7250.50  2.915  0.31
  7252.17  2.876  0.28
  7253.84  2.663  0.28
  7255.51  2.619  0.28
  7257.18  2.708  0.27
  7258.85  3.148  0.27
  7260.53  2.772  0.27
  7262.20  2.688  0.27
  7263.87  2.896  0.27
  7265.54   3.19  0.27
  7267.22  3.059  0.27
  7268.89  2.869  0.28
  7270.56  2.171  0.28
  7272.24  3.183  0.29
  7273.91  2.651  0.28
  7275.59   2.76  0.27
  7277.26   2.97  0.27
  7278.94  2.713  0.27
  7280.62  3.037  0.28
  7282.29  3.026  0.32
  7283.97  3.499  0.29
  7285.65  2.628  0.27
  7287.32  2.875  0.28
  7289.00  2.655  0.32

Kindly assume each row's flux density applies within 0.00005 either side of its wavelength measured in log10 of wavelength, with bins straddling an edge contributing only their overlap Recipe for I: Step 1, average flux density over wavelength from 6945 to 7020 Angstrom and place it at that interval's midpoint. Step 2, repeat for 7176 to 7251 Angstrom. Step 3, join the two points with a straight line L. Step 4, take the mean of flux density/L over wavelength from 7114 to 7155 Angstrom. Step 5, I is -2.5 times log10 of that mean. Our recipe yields 0.055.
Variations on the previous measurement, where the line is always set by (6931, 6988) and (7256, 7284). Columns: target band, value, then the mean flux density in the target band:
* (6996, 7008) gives -0.02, 3.08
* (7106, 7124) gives 0.07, 2.78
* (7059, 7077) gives 0.04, 2.88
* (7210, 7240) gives -0.04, 3.01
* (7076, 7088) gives -0.03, 3.08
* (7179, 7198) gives 0.07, 2.76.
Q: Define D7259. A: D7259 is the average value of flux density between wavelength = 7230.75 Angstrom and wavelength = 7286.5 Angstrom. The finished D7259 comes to 2.91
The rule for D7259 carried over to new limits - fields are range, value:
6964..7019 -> 3.06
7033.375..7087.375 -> 3.04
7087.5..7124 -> 2.87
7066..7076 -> 2.97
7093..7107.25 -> 2.98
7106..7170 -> 2.8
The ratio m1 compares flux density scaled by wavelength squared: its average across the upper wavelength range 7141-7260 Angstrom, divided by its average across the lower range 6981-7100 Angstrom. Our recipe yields 0.97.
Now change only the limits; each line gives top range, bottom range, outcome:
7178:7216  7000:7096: 0.96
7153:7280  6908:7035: 1.00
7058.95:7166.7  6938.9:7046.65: 0.96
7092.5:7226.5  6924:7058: 0.96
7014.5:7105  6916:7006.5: 1.03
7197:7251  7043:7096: 1.02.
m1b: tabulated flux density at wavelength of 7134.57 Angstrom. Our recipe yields 2.757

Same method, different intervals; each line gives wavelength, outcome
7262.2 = 2.688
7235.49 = 3.211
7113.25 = 3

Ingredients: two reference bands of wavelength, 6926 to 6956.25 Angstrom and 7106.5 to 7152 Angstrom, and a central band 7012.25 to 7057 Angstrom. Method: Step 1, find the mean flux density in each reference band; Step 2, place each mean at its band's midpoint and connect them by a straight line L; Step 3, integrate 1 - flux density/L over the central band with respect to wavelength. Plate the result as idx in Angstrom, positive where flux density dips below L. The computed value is -3.4 Angstrom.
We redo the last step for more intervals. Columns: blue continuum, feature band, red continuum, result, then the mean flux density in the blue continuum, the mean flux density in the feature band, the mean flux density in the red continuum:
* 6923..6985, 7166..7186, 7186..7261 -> 1.11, 3.06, 2.75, 2.88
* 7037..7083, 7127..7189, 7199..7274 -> 4.08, 3.06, 2.77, 2.89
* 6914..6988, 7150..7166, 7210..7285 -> 0.71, 3.05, 2.84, 2.95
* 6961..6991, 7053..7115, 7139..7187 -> -1.77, 3.08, 2.97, 2.75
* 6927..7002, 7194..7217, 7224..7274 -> 0.86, 3.08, 2.83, 2.91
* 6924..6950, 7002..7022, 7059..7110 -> -0.33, 3.1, 3.07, 2.94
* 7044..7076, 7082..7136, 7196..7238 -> 1.92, 3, 2.86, 2.89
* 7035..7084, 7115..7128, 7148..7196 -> 0.66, 3.07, 2.76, 2.77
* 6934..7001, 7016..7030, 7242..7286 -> -0.76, 3.07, 3.2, 2.88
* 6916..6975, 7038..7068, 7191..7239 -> -0.59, 3.07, 3.05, 2.87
